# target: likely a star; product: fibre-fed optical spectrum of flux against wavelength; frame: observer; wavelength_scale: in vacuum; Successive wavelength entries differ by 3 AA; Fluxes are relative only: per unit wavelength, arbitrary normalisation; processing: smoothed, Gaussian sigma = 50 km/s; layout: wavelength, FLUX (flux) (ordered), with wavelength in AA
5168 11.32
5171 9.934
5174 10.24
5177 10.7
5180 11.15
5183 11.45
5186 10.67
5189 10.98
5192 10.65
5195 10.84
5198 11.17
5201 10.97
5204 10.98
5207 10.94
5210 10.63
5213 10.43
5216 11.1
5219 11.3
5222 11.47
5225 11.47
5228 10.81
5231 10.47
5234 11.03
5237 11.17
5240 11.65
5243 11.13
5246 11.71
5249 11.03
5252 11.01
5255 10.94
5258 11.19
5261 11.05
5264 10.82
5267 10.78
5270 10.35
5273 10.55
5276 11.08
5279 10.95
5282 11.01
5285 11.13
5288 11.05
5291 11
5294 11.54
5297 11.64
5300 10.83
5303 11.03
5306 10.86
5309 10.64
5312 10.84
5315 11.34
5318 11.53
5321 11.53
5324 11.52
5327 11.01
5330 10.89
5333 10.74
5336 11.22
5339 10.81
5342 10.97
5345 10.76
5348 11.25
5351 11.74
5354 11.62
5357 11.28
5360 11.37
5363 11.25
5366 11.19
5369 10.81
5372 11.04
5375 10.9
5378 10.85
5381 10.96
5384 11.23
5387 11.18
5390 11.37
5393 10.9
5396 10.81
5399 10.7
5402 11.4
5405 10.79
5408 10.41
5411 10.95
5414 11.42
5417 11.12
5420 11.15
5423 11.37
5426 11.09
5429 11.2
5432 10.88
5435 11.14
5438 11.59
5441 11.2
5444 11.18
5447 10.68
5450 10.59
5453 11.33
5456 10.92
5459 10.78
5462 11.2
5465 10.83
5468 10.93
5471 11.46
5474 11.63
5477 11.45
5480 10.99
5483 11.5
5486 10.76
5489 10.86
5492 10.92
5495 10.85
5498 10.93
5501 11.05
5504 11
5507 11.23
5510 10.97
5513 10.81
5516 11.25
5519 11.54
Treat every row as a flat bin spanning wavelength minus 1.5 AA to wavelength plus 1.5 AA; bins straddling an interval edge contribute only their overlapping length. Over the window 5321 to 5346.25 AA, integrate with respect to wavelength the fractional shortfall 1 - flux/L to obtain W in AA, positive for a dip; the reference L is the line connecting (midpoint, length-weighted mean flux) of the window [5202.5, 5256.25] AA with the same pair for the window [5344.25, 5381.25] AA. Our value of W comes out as 0.3 AA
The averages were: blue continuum 11.1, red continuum 11.2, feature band 11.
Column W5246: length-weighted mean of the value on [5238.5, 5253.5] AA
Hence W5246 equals 11.3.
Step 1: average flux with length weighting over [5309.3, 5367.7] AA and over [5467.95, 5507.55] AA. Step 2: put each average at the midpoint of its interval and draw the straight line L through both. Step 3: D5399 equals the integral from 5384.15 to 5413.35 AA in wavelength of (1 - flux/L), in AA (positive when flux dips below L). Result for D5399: 0.49 AA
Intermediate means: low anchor 11.2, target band 11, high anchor 11.1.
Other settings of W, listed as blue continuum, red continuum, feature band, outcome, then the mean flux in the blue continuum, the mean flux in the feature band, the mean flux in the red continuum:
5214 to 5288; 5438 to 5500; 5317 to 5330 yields -0.3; 11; 11.3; 11.1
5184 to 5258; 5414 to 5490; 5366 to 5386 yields 0.2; 11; 11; 11.1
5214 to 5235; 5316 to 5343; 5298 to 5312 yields 0.3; 11.1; 10.9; 11.1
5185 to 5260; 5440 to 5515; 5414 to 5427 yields -0.2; 11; 11.2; 11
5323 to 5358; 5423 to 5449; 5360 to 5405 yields 0.4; 11.1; 11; 11.1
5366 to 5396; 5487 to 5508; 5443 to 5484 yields -0.4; 11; 11.1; 11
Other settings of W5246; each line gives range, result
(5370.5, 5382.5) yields 10.9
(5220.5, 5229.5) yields 11.2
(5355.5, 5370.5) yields 11.2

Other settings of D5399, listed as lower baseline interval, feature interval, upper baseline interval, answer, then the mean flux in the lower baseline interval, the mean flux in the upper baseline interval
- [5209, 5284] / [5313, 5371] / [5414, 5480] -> -0.7 AA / 11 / 11.1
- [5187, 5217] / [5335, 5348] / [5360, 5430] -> 0.0 AA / 10.9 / 11.1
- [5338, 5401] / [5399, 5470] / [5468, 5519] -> 0.4 AA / 11.1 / 11.1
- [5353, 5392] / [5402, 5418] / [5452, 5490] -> 0.2 AA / 11.1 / 11.1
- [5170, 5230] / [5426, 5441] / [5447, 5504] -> -0.2 AA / 10.9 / 11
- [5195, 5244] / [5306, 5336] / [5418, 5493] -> -0.1 AA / 11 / 11.1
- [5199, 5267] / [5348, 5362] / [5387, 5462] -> -0.5 AA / 11.1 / 11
